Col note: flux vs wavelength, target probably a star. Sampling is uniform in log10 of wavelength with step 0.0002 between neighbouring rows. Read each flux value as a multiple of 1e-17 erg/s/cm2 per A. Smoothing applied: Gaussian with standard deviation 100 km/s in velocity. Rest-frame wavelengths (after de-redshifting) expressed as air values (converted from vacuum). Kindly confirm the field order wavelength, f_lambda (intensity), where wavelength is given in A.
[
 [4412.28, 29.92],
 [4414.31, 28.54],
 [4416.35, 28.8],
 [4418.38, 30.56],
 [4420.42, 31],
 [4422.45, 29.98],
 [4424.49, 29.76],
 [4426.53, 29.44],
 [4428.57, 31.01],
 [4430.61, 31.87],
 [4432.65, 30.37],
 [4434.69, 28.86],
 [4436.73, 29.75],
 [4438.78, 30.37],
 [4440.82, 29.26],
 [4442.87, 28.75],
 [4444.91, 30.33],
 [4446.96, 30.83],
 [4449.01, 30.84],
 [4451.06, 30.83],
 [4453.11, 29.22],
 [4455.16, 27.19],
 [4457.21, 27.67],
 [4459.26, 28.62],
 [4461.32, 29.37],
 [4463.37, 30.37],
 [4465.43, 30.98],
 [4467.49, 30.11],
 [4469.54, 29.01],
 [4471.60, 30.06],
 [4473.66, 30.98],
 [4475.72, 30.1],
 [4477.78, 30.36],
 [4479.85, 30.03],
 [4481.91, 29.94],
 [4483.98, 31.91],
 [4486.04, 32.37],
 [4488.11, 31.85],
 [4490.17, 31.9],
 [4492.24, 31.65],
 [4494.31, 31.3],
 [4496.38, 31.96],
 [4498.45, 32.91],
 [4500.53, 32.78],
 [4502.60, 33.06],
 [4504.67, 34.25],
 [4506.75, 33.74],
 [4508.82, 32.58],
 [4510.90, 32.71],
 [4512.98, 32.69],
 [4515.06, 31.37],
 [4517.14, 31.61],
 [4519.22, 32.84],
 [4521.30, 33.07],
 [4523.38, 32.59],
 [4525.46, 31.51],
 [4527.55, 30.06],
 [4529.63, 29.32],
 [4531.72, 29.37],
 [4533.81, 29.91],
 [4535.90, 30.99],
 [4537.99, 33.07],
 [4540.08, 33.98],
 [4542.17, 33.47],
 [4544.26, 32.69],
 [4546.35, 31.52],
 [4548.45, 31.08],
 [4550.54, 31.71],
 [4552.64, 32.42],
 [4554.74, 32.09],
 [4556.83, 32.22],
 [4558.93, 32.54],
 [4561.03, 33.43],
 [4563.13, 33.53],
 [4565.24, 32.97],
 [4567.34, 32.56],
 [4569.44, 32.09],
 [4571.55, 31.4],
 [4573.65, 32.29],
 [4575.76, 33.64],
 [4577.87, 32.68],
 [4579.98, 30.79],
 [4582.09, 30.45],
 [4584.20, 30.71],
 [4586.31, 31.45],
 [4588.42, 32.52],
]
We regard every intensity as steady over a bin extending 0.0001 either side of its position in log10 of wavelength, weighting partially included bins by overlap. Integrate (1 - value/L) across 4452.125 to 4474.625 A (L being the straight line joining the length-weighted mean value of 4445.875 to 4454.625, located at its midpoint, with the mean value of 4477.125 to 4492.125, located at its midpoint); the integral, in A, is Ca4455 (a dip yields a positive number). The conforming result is 0.9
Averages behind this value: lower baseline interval 30.2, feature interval 29.4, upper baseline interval 31.2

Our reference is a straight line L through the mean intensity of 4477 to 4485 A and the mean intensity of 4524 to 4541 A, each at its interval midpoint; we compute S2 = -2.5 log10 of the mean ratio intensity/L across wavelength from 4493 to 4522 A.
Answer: -0.06 mag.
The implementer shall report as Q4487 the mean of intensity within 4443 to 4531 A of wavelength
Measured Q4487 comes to 31.1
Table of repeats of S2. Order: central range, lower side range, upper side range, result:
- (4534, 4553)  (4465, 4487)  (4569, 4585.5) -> -0.03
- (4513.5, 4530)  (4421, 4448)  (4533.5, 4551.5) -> 0.00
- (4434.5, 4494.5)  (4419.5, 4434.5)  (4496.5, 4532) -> 0.04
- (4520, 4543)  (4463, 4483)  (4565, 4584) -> -0.01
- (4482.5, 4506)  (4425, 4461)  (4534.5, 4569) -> -0.04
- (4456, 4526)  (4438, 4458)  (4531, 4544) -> -0.03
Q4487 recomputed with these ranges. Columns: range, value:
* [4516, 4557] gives 31.8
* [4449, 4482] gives 29.7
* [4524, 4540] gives 30.9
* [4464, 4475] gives 30.2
